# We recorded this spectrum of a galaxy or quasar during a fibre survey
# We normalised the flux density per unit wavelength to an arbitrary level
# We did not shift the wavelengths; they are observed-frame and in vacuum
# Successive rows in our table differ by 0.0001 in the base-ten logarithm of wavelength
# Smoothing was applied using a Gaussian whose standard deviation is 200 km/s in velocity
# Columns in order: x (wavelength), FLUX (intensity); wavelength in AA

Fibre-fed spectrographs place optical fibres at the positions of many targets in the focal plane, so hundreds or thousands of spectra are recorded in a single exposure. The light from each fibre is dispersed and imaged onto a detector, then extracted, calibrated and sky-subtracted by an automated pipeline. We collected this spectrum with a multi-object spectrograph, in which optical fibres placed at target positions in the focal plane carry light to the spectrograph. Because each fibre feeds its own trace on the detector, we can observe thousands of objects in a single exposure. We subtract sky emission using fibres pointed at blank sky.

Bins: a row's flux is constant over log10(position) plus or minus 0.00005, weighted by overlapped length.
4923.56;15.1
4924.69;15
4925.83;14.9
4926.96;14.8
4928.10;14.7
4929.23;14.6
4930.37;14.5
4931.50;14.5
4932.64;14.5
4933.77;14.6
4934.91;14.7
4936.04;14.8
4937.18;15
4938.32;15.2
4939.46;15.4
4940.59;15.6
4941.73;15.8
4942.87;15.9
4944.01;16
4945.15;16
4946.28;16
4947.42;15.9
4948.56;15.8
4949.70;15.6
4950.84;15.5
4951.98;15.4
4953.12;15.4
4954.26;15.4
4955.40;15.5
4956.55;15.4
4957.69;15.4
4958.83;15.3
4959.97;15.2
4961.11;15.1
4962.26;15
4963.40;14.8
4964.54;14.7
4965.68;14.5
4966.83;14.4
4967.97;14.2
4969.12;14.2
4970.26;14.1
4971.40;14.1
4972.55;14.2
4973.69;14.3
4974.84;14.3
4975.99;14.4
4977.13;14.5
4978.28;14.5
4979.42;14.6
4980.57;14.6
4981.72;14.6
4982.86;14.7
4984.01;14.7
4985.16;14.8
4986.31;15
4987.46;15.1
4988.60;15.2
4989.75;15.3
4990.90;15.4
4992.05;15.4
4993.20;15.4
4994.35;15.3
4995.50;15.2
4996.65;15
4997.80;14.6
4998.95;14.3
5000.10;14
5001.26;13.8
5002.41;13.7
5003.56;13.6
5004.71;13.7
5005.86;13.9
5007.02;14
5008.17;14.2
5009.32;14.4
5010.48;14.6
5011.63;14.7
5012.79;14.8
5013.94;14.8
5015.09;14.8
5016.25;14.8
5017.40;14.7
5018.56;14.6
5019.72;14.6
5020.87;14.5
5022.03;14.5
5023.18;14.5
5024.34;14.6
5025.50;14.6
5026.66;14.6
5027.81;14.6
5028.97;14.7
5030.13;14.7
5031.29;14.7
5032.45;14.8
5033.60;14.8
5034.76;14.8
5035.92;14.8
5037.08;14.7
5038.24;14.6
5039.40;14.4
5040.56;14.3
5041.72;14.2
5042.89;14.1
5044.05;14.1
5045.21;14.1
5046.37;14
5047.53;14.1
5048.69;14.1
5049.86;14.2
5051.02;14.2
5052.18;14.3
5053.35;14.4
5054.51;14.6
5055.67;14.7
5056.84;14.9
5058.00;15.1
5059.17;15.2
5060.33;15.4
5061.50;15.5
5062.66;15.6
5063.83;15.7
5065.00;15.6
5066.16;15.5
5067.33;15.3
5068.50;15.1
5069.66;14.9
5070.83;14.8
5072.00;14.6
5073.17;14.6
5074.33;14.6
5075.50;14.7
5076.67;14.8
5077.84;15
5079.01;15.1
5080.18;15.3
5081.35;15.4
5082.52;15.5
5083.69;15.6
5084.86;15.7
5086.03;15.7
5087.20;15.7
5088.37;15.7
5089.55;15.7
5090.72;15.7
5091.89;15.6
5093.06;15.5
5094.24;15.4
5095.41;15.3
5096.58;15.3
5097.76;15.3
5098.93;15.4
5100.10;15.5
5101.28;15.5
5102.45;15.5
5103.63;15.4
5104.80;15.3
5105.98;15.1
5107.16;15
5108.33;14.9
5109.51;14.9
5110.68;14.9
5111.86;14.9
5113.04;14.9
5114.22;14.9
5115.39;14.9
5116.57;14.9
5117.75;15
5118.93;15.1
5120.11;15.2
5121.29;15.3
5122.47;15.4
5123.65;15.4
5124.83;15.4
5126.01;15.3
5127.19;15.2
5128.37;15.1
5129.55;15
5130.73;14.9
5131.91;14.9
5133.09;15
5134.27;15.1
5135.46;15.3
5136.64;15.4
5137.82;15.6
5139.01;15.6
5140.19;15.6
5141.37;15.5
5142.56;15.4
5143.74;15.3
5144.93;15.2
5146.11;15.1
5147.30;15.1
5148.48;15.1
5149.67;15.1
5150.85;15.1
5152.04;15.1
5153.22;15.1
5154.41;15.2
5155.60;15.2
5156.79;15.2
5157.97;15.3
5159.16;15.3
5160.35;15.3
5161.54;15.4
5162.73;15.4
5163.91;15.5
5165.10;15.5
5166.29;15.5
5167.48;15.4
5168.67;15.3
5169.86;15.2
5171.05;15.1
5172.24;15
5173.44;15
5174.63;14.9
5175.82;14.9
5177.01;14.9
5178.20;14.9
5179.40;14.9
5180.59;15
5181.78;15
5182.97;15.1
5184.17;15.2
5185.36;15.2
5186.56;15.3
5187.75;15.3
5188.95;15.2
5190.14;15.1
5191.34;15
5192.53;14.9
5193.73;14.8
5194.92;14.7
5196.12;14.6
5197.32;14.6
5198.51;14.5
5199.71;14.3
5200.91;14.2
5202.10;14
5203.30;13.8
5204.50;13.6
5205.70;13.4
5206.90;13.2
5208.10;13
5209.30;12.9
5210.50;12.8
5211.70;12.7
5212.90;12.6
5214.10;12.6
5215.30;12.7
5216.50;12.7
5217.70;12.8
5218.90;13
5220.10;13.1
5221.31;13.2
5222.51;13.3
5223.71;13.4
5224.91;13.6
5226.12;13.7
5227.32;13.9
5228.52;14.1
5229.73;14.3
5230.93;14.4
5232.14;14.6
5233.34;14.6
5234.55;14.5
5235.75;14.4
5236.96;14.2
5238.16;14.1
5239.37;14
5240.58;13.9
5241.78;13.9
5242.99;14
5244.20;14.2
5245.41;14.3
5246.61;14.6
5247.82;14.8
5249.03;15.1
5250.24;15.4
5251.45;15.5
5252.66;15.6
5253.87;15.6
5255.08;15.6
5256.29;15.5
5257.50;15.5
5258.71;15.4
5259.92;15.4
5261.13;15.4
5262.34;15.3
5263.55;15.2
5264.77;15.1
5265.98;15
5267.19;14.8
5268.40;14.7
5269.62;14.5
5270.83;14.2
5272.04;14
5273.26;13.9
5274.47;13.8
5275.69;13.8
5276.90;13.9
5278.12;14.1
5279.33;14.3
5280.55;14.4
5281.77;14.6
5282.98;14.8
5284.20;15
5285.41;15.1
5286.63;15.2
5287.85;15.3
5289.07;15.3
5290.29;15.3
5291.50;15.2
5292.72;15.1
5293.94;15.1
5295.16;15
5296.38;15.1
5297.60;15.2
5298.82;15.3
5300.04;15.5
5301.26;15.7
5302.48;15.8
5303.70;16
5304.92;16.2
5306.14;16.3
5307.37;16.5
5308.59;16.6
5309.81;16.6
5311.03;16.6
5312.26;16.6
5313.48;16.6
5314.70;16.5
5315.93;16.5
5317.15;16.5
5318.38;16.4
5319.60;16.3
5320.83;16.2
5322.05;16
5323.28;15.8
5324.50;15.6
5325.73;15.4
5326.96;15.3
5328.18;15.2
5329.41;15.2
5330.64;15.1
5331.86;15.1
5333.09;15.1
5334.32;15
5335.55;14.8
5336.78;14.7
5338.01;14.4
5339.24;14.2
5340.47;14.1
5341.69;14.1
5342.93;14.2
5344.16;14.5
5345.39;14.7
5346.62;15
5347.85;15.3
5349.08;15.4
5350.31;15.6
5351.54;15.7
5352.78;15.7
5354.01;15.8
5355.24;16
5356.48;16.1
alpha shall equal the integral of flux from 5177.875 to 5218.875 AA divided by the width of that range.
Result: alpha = 14.1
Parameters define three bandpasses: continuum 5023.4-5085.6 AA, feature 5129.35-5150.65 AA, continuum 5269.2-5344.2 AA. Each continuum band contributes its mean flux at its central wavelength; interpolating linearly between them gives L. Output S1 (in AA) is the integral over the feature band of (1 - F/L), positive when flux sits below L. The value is -0.41 AA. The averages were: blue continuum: 14.8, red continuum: 15.2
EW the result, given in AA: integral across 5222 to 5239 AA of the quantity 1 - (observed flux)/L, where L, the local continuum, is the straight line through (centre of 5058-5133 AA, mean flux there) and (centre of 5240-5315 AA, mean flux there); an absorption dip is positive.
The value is 1.21 AA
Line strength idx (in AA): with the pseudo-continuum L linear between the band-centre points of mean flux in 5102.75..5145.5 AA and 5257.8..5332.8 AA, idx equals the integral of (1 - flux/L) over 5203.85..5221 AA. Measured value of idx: 2.6 AA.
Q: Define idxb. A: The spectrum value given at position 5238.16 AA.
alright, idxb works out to 14.1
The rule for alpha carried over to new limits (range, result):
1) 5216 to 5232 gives 13.5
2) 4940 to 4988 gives 15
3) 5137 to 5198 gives 15.2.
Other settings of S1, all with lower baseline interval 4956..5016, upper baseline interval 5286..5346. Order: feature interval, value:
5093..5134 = -0.55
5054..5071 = -0.43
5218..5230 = 1.36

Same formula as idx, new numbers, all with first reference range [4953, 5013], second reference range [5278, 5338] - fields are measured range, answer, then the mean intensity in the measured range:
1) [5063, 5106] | -1.1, 15.3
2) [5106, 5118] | 0.1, 14.9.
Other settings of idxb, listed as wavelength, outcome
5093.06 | 15.5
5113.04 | 14.9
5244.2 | 14.2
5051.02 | 14.2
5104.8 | 15.3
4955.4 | 15.5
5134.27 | 15.1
